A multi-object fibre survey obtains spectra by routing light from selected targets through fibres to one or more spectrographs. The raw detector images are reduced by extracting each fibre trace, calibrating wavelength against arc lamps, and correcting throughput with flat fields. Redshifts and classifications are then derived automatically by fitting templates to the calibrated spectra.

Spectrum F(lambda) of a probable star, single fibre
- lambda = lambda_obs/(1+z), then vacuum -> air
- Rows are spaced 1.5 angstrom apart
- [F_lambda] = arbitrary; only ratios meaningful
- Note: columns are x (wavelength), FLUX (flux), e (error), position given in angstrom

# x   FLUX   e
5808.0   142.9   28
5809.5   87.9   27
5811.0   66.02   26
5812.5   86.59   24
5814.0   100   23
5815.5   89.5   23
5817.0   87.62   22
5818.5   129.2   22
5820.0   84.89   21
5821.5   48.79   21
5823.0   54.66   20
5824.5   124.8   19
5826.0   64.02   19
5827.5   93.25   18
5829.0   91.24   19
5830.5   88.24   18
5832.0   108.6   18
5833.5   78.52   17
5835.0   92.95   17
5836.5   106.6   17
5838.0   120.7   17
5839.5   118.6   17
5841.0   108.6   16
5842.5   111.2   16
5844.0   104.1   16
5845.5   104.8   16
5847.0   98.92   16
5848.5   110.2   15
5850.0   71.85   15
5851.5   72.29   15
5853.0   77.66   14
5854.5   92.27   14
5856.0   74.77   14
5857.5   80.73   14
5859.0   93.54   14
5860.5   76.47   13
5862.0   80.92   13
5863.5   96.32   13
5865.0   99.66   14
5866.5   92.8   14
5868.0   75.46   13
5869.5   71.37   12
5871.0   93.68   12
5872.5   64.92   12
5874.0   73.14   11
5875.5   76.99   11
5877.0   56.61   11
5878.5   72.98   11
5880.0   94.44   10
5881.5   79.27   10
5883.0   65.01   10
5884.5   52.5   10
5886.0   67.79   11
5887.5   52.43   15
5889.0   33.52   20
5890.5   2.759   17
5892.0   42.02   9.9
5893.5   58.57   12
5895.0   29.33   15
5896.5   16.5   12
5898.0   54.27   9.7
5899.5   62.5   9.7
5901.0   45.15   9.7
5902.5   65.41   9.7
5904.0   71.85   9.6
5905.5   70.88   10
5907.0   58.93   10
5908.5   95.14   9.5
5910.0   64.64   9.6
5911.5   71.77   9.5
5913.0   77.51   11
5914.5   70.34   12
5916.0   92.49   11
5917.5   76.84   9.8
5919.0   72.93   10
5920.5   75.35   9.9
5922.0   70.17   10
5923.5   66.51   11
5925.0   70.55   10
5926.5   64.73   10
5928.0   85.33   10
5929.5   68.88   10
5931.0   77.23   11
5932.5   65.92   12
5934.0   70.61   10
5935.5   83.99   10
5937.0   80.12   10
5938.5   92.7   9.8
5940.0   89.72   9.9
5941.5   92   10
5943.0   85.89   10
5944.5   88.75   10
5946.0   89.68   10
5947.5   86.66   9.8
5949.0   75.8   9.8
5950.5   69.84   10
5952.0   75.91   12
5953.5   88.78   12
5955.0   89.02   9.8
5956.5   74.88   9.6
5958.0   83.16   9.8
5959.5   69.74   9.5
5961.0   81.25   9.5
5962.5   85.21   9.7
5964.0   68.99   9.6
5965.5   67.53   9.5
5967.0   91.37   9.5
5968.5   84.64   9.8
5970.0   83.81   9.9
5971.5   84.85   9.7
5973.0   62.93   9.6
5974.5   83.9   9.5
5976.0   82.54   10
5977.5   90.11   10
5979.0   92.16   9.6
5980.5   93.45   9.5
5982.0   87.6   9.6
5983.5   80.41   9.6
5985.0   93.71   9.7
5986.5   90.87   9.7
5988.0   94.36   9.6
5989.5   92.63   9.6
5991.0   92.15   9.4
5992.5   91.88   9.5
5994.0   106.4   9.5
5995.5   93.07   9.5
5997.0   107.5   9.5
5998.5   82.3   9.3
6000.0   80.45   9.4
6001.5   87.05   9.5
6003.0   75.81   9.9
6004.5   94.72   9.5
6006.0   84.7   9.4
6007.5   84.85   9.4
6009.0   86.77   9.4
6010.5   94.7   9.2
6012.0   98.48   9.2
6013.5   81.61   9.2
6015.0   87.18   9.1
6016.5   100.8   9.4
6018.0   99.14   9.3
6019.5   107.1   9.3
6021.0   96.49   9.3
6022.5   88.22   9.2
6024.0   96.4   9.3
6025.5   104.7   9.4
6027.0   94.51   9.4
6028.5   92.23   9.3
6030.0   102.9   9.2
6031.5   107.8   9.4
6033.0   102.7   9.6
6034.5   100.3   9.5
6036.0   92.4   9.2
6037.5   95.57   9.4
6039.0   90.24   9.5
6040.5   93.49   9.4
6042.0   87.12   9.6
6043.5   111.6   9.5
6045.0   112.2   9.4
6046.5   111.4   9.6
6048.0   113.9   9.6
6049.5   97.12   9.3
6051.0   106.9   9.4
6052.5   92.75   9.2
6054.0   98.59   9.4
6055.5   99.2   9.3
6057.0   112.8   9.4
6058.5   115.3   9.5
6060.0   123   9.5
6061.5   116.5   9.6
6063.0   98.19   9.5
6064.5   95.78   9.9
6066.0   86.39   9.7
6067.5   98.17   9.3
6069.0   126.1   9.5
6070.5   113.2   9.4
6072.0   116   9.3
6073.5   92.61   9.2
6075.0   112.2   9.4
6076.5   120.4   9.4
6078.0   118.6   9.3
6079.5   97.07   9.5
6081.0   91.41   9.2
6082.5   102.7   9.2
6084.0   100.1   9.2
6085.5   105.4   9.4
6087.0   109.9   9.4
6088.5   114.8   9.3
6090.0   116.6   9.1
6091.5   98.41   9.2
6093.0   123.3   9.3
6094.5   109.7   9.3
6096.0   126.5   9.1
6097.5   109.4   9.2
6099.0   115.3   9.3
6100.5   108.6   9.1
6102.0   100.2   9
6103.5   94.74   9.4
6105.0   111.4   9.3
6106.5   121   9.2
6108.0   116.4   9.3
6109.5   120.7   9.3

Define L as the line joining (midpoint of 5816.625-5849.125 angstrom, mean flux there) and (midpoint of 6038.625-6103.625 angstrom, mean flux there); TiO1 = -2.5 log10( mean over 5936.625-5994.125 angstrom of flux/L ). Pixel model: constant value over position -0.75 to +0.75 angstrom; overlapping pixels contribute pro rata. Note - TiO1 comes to 0.20 mag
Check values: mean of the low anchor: 96.9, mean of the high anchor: 107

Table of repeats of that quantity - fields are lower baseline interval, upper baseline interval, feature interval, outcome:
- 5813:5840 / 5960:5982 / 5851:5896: 0.28 mag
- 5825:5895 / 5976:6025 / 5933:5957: 0.05 mag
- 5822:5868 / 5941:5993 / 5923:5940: 0.14 mag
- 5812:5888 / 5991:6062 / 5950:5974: 0.18 mag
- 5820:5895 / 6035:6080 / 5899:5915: 0.25 mag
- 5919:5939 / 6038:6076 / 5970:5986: 0.01 mag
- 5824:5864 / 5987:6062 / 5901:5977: 0.23 mag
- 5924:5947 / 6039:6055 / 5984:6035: 0.01 mag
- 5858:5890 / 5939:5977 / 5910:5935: 0.07 mag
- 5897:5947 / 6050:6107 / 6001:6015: 0.06 mag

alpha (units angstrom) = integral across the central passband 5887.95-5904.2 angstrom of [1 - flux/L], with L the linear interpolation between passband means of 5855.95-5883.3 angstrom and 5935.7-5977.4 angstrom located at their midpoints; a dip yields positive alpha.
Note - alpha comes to 7.6 angstrom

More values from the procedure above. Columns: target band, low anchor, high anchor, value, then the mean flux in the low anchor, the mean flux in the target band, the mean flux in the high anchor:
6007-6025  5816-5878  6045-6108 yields 1.6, 89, 93.8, 108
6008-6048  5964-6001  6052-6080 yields 0.2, 87.6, 97.8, 107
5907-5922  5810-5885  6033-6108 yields 2.7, 87.3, 76.2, 106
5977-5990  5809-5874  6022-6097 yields 1.2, 89.9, 90.6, 105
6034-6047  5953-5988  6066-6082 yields 0.1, 83.3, 99.1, 107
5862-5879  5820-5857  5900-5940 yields 1.1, 92.2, 79.6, 73.5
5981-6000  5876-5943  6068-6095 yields -1.2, 66.8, 92.3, 109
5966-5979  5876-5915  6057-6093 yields -0.5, 59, 83.2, 108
